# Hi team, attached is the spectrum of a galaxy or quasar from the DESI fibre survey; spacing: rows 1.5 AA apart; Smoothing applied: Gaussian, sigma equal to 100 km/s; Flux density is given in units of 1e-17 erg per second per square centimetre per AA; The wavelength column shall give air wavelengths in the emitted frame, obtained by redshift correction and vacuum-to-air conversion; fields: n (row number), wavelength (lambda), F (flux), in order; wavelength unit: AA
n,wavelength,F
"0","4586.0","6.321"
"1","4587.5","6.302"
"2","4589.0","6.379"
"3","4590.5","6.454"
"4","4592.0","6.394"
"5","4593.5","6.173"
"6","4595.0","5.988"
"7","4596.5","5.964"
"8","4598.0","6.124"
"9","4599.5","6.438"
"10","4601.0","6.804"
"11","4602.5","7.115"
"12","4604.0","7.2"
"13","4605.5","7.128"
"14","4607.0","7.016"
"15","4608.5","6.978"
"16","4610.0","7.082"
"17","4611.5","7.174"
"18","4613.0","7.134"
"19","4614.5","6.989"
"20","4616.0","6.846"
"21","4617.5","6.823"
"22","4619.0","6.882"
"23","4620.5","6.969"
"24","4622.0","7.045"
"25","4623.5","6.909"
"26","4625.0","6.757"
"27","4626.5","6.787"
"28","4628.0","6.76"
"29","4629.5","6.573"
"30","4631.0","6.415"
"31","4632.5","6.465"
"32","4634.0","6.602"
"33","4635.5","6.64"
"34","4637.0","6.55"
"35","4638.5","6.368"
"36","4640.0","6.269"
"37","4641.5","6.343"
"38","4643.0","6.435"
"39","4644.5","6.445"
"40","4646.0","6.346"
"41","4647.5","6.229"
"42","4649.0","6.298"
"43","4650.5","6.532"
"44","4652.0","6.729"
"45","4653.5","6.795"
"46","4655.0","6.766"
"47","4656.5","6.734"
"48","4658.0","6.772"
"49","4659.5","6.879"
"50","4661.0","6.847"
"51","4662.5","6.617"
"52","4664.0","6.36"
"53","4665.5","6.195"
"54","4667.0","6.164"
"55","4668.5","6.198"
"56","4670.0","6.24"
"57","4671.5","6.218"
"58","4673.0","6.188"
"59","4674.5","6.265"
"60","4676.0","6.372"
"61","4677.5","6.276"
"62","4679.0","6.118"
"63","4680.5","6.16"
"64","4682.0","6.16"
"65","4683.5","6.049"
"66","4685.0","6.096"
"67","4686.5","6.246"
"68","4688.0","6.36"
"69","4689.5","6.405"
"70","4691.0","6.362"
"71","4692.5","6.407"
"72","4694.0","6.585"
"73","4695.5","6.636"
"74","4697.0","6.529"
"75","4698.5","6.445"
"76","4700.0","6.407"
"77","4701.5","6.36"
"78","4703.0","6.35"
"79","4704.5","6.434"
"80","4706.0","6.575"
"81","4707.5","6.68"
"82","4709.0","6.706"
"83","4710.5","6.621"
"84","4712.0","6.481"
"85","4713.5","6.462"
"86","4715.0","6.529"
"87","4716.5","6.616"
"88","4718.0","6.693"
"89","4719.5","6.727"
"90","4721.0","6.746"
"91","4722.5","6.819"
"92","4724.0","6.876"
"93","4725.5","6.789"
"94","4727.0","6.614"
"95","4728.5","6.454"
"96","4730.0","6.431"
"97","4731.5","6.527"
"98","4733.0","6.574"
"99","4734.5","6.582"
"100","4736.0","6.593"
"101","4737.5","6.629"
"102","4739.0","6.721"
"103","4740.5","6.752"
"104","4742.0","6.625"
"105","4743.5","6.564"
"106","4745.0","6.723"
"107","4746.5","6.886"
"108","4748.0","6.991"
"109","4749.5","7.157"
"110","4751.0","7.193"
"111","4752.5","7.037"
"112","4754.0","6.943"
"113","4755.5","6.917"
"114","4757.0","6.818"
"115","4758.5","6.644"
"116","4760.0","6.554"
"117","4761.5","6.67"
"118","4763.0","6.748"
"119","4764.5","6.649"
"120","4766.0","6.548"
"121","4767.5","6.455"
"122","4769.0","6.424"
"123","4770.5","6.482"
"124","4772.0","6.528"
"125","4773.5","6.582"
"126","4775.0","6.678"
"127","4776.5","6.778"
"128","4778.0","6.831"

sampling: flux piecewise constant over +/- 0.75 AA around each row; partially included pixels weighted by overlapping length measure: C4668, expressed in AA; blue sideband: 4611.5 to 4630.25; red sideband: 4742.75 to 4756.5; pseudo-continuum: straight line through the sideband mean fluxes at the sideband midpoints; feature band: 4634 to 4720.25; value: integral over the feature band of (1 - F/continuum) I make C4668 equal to 5.8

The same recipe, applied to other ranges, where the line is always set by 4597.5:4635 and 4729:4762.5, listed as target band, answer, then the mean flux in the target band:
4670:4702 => 2.25 AA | 6.31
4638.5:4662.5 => 0.92 AA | 6.56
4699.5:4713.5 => 0.55 AA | 6.51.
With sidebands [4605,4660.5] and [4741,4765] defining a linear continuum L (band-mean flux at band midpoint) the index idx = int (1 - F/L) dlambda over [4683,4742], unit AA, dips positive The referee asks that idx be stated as 2.1 AA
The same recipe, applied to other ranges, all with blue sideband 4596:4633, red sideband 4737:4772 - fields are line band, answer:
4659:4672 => 0.7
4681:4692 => 0.9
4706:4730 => 0.4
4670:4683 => 1.1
